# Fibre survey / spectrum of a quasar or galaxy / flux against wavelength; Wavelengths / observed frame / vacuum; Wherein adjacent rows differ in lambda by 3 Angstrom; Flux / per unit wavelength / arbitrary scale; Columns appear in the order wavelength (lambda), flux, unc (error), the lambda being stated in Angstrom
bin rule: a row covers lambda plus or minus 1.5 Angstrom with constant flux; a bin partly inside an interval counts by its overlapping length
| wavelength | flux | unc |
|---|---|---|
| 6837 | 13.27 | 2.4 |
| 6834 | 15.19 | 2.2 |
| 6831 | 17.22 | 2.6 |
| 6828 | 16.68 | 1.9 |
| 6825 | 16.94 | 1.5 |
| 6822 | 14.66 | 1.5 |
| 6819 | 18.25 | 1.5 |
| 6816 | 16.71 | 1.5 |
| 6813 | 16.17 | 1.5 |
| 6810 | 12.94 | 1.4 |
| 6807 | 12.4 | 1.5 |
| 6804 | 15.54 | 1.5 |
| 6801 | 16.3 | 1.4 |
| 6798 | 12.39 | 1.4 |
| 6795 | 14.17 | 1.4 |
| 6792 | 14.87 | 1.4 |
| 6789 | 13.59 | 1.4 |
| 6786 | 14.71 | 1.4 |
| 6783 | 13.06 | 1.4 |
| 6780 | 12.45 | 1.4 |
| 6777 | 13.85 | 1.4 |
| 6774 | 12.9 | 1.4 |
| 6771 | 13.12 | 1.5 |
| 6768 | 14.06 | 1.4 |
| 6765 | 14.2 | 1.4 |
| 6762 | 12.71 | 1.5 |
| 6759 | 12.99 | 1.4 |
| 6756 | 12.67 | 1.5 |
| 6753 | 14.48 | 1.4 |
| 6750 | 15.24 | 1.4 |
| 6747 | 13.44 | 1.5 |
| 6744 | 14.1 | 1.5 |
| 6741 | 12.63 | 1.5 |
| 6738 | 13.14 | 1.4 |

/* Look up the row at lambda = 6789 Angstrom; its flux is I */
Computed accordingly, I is 13.59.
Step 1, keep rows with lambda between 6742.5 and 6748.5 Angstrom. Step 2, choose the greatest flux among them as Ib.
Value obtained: 14.1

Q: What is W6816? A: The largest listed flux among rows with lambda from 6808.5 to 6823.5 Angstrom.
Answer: 18.25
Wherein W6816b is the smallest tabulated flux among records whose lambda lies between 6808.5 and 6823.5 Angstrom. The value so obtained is 12.94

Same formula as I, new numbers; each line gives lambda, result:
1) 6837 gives 13.27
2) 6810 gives 12.94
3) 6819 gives 18.25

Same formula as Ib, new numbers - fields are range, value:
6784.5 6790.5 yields 14.71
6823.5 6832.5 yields 17.22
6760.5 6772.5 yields 14.2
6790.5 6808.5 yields 16.3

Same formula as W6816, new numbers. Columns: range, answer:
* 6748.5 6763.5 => 15.24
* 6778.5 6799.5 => 14.87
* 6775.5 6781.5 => 13.85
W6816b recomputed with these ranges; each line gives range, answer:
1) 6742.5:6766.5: 12.67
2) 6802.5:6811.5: 12.4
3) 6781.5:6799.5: 12.39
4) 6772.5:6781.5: 12.45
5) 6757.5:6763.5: 12.71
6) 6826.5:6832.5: 16.68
